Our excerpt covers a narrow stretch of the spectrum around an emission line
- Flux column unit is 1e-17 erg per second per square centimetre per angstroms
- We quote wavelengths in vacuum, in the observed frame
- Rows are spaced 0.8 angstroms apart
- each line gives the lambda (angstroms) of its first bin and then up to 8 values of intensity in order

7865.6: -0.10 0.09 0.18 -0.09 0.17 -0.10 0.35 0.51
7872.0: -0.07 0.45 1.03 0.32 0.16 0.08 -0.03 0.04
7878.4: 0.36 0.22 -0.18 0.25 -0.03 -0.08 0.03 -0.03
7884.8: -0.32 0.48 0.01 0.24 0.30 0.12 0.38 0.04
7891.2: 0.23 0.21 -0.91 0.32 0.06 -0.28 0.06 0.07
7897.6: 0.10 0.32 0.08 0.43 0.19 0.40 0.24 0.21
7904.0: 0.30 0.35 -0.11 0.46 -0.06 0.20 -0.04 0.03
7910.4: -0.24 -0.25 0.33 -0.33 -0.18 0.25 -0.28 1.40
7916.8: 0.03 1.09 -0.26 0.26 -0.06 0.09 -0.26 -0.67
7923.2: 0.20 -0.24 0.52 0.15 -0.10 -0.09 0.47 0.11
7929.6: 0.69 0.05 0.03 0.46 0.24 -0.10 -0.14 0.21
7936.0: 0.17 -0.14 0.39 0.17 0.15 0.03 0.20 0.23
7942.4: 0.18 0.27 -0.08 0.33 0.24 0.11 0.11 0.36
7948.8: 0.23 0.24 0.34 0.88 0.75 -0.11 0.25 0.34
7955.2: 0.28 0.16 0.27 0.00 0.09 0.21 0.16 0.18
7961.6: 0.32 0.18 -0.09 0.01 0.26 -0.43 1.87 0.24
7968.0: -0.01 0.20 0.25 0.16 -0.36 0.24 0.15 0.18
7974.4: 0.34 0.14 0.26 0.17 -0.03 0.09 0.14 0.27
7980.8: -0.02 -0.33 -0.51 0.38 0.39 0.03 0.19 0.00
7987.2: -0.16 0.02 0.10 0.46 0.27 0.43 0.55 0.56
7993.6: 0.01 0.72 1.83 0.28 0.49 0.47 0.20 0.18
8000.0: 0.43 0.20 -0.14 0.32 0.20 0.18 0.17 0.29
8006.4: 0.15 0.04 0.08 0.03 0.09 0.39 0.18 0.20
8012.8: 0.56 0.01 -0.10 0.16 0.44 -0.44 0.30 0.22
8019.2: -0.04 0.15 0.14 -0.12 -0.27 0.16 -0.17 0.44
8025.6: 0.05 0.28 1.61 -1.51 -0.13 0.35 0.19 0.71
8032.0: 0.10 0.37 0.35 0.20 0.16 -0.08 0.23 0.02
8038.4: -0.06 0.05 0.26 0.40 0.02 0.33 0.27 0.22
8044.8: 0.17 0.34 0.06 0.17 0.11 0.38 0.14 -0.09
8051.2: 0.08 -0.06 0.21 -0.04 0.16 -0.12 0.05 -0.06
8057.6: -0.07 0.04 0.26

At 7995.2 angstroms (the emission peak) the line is H-gamma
